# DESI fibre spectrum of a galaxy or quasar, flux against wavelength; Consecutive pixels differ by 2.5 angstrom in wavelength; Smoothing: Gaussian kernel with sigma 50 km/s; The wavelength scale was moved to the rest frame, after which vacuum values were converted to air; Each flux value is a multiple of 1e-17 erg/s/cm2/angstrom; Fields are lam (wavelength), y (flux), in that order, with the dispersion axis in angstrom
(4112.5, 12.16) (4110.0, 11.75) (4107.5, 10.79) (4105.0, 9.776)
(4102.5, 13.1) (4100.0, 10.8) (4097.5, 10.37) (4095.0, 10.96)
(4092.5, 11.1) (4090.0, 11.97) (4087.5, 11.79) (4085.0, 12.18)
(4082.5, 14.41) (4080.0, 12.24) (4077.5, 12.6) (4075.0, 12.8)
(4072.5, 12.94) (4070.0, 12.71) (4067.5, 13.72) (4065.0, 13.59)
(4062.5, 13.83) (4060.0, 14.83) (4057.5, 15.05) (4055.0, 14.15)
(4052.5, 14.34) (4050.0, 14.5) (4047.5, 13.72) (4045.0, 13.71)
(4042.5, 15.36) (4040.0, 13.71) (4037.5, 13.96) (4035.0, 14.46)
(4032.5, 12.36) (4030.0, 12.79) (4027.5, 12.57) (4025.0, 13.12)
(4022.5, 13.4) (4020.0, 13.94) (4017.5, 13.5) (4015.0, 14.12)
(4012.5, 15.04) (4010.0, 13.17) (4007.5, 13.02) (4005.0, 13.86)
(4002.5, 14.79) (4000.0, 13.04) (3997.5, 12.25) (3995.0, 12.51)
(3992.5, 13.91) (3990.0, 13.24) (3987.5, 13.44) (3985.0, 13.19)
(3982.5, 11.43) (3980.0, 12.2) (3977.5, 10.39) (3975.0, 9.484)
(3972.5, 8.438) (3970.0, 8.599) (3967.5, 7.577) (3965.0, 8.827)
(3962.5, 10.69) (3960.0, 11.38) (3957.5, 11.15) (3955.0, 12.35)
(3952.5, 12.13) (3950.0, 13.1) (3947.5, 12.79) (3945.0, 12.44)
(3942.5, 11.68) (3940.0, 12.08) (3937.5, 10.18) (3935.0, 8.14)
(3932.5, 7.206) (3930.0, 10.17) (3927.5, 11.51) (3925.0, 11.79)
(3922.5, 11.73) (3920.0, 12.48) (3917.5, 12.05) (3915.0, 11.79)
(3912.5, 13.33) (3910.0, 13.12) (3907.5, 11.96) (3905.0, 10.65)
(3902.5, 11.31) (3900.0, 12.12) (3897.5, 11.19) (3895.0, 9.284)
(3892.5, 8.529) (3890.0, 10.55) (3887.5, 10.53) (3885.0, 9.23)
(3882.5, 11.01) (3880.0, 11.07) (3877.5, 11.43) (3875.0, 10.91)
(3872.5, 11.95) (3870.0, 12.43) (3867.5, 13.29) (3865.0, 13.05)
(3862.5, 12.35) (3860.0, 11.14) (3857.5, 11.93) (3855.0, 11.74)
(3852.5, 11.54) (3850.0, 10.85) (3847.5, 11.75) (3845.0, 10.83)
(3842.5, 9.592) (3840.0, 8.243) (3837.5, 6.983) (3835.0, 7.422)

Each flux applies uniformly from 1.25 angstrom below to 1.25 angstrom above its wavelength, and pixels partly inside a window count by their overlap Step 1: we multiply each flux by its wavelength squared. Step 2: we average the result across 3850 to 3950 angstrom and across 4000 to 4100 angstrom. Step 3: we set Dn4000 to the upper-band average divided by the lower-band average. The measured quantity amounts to 1.3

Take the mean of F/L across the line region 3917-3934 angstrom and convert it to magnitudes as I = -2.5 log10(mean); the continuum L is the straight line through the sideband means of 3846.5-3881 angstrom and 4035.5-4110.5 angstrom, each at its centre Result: 0.12 mag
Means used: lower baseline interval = 11.8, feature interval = 10.9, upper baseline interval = 12.9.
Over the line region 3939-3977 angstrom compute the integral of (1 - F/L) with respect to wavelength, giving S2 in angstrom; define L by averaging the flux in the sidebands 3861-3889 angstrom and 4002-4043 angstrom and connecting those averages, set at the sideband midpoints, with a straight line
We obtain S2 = 5.6 angstrom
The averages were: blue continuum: 11.6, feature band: 10.8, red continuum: 13.7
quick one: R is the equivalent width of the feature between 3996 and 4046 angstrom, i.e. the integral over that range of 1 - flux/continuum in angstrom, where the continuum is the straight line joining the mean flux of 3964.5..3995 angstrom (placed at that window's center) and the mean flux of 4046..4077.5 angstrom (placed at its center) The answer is -4.85 angstrom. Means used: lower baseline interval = 11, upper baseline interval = 13.8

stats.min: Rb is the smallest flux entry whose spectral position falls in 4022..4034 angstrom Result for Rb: 12.36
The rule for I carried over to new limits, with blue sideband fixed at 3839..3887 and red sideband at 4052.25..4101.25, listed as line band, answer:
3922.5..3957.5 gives 0.058 mag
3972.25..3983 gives 0.154 mag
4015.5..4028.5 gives -0.081 mag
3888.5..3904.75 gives 0.100 mag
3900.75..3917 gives -0.039 mag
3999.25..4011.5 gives -0.113 mag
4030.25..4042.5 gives -0.102 mag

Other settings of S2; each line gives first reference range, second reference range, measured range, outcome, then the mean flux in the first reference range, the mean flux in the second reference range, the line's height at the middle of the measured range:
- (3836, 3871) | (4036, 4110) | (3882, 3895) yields 1.8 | 11.1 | 12.9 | 11.4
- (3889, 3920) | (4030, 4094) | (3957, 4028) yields 2.2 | 11.4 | 13.4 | 12.5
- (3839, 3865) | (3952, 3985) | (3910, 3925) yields -2.2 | 11.1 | 10.4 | 10.7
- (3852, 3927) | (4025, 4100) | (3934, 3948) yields 1.0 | 11.5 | 13.2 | 12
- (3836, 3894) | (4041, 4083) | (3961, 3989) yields 4.7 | 10.9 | 13.8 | 12.5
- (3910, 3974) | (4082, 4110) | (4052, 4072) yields -4.6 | 11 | 11.5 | 11.4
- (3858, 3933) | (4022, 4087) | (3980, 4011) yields -0.9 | 11.4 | 13.6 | 12.7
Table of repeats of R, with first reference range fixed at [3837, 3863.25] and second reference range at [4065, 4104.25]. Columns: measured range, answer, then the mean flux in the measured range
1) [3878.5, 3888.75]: 0.41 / 10.5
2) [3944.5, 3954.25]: -1.08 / 12.6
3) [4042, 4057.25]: -2.88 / 14.3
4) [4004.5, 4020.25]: -2.70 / 13.8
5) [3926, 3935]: 1.40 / 9.48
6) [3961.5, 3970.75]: 2.08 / 8.89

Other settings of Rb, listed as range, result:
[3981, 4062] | 11.43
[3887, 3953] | 7.206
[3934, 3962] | 8.14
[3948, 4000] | 7.577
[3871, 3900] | 8.529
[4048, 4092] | 11.79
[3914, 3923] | 11.73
